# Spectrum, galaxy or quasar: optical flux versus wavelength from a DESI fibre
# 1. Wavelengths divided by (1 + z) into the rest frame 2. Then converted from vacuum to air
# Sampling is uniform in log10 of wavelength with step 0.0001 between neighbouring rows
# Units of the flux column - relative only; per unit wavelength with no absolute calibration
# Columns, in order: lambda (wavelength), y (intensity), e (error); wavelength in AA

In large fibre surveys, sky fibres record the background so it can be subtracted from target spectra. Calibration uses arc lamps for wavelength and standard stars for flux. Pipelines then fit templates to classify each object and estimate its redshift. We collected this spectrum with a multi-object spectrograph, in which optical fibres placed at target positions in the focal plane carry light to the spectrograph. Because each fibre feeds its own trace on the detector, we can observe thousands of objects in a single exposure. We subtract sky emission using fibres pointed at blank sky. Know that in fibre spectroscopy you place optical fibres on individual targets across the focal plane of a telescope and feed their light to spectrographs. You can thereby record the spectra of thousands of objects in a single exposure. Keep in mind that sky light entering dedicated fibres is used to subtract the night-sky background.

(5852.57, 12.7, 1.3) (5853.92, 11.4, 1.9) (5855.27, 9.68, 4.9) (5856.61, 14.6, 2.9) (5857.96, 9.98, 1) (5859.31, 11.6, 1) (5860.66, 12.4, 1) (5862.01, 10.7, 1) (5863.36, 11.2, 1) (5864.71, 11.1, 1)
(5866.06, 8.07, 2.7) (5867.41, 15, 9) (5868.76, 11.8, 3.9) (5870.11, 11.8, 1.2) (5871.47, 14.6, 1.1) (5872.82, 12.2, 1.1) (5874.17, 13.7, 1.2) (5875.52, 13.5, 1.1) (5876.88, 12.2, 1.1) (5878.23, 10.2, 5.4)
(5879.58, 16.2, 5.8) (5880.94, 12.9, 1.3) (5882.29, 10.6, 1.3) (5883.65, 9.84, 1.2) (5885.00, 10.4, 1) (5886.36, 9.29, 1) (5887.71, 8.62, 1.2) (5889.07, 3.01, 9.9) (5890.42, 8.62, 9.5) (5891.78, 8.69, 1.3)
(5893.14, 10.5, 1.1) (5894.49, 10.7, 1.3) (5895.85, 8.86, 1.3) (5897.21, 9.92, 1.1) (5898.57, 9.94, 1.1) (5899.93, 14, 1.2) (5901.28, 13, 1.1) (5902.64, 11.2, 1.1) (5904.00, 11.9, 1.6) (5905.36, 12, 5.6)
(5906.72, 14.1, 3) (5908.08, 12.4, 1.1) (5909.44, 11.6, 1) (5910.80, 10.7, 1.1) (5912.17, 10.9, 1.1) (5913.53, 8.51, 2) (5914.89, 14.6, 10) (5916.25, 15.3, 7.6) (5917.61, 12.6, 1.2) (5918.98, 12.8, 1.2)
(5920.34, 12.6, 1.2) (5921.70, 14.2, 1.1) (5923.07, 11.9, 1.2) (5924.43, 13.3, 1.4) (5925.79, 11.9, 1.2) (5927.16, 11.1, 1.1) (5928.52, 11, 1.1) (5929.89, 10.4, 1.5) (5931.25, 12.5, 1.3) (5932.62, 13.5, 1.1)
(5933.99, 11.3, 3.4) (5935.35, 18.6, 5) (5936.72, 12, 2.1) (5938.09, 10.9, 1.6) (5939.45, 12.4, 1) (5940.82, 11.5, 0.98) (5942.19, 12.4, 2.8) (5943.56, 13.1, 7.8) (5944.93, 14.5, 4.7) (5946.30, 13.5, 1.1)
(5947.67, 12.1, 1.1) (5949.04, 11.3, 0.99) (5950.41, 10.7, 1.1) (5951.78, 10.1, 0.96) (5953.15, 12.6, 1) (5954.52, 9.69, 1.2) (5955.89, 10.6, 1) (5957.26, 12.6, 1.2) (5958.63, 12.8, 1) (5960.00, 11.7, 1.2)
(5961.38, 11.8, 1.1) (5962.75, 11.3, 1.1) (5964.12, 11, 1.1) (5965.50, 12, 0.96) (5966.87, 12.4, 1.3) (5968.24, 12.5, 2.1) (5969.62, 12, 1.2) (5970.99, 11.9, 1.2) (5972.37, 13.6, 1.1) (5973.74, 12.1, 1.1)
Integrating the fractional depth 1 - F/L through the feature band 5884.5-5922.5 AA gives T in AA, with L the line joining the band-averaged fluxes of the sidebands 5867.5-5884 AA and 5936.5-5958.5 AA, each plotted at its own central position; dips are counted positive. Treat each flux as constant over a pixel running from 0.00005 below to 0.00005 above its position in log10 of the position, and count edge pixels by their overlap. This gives 3.7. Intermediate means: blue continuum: 12.6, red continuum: 11.9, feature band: 11.1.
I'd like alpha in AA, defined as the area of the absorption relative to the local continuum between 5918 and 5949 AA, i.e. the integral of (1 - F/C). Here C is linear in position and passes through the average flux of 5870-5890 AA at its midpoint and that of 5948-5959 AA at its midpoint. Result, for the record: -3.6 AA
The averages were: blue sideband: 11.2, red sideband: 11.3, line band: 12.6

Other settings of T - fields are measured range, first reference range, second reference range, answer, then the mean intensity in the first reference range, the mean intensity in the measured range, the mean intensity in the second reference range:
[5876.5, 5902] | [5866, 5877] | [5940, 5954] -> 4.6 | 12.8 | 10.4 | 12.1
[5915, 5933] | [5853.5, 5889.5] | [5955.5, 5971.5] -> -1.4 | 11.4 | 12.6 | 11.9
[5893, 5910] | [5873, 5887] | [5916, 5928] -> 1.0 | 11.9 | 11.6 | 12.7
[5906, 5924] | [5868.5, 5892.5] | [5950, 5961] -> -2.1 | 11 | 12.5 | 11.4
